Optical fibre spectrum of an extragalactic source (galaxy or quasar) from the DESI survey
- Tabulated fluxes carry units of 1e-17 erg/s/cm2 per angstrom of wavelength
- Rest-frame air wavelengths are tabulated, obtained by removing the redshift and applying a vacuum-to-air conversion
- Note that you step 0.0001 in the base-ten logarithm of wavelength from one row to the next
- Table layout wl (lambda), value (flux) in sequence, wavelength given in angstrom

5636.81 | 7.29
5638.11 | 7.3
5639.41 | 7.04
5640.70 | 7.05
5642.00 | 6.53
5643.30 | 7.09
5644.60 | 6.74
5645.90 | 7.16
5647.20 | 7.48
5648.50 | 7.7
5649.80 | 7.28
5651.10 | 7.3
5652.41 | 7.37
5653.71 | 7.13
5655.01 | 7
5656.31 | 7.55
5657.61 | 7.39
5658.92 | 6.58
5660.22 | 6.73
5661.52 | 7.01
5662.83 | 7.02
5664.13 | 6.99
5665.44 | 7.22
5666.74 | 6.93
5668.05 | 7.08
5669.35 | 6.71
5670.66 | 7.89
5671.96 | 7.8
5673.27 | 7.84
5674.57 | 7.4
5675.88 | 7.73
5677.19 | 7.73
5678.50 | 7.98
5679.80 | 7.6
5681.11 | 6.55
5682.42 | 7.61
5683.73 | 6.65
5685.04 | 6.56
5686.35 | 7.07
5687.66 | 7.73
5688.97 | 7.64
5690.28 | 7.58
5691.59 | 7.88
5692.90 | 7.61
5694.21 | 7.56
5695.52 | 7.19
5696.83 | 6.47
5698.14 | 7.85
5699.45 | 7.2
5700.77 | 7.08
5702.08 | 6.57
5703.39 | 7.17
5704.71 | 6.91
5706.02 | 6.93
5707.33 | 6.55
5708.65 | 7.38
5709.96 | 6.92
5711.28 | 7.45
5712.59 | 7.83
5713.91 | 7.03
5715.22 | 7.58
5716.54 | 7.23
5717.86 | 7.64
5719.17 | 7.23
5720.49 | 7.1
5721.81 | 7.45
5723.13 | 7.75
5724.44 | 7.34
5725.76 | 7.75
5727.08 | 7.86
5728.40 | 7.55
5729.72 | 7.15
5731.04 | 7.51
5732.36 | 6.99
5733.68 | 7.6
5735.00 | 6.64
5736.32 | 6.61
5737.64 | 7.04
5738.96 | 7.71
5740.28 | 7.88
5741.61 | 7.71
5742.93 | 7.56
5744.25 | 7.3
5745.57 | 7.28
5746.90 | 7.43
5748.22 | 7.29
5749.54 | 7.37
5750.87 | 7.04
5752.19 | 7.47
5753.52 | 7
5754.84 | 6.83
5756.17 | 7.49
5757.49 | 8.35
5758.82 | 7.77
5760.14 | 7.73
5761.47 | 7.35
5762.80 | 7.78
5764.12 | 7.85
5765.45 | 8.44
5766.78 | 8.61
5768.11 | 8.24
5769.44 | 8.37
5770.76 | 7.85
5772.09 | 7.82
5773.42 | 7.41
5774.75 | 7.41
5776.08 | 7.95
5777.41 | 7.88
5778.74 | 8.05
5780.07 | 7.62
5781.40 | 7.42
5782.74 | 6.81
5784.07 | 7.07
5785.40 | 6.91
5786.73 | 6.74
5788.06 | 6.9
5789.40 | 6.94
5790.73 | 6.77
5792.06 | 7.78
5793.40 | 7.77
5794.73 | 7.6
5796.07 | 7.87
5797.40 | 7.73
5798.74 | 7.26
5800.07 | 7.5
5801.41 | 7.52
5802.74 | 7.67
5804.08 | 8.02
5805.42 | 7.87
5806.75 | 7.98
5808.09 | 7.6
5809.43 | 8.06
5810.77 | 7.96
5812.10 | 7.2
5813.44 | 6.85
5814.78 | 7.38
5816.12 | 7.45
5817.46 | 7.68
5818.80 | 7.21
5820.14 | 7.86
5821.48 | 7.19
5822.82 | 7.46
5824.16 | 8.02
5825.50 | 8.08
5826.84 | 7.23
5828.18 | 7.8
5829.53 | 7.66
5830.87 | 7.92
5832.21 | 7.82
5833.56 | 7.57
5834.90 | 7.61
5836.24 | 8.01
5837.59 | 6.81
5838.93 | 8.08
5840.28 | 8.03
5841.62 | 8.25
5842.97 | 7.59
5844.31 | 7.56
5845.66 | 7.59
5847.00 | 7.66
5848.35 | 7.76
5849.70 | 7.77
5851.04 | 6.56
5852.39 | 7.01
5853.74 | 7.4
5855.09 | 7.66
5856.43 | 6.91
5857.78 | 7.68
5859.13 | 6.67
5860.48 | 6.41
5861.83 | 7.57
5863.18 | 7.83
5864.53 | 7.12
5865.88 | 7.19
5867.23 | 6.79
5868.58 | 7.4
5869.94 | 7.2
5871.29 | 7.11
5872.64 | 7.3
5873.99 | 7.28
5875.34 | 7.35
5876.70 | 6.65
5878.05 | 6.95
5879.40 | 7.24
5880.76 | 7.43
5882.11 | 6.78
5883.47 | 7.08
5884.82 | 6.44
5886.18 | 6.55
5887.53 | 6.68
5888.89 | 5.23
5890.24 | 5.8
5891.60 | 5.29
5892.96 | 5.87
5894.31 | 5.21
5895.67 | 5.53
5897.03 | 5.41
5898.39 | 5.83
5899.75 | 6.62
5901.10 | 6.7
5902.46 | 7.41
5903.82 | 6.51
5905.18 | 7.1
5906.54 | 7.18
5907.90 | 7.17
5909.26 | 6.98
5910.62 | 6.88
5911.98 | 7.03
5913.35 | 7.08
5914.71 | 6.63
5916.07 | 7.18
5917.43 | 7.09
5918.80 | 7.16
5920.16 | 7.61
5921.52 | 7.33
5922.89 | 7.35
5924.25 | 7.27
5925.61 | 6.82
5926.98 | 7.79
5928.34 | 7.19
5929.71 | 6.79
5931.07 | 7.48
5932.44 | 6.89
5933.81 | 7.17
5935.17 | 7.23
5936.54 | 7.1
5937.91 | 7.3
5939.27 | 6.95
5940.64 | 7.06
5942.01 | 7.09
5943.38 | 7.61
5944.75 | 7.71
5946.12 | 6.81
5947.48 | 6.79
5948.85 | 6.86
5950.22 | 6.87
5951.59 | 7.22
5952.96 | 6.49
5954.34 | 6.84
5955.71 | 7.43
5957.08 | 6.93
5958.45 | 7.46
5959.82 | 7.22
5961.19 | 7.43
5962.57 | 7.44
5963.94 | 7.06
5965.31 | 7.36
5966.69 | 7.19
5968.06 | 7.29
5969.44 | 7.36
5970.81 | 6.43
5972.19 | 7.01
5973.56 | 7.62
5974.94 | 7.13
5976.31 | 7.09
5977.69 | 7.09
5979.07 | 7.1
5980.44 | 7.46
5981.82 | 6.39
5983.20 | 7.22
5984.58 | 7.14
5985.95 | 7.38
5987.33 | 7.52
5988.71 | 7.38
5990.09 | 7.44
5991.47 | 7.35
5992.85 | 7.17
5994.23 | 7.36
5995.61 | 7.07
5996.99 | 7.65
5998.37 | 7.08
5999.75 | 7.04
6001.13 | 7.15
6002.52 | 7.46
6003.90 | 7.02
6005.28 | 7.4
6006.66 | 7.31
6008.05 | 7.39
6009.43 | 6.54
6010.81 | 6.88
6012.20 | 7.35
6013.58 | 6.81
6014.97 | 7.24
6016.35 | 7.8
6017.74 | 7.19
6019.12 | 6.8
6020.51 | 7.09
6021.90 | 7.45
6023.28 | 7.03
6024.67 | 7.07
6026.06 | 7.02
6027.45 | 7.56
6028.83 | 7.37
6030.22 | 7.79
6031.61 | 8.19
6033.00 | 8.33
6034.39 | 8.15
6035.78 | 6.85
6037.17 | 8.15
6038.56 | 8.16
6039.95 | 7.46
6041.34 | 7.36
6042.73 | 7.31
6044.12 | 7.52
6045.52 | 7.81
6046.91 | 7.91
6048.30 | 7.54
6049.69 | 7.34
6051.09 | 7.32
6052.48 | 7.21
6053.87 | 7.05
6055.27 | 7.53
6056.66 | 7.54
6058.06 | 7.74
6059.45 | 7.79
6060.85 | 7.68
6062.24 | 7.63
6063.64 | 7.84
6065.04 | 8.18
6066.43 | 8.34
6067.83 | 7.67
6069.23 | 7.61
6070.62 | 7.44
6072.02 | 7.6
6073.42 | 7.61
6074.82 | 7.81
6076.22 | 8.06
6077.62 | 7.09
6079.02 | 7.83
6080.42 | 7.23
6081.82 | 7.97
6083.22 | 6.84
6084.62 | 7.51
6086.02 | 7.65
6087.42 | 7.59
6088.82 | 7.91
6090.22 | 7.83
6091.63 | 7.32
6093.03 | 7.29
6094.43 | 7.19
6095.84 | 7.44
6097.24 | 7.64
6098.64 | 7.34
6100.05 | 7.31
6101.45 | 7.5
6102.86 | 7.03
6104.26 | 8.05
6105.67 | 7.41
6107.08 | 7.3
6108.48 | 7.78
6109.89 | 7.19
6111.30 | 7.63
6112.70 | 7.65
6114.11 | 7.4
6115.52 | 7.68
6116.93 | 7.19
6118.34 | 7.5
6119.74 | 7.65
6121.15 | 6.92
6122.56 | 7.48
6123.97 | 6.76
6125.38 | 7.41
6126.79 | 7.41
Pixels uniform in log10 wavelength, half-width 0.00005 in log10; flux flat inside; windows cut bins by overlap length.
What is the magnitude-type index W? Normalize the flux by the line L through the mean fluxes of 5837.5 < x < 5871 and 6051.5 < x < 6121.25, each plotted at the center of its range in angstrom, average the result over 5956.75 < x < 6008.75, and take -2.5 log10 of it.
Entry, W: 0.04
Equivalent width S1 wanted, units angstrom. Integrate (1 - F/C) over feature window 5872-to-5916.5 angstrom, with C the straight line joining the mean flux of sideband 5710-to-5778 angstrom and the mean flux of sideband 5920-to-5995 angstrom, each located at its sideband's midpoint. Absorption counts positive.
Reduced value 4.1 angstrom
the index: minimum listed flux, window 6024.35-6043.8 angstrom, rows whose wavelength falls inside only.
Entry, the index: 6.85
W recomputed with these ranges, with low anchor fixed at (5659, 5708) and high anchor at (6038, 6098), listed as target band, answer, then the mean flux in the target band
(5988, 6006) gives 0.04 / 7.28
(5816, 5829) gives -0.03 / 7.6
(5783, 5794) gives 0.04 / 7.1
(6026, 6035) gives -0.04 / 7.82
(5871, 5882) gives 0.04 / 7.15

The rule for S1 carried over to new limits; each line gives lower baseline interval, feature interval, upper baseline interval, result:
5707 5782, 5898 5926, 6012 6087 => 1.9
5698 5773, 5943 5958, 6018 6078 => 1.0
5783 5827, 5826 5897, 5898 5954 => 1.9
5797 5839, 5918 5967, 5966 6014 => 0.9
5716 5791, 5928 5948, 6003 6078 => 0.9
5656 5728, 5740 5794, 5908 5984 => -2.2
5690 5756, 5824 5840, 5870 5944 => -1.5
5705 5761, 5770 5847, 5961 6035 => -2.5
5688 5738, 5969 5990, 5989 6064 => 0.7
